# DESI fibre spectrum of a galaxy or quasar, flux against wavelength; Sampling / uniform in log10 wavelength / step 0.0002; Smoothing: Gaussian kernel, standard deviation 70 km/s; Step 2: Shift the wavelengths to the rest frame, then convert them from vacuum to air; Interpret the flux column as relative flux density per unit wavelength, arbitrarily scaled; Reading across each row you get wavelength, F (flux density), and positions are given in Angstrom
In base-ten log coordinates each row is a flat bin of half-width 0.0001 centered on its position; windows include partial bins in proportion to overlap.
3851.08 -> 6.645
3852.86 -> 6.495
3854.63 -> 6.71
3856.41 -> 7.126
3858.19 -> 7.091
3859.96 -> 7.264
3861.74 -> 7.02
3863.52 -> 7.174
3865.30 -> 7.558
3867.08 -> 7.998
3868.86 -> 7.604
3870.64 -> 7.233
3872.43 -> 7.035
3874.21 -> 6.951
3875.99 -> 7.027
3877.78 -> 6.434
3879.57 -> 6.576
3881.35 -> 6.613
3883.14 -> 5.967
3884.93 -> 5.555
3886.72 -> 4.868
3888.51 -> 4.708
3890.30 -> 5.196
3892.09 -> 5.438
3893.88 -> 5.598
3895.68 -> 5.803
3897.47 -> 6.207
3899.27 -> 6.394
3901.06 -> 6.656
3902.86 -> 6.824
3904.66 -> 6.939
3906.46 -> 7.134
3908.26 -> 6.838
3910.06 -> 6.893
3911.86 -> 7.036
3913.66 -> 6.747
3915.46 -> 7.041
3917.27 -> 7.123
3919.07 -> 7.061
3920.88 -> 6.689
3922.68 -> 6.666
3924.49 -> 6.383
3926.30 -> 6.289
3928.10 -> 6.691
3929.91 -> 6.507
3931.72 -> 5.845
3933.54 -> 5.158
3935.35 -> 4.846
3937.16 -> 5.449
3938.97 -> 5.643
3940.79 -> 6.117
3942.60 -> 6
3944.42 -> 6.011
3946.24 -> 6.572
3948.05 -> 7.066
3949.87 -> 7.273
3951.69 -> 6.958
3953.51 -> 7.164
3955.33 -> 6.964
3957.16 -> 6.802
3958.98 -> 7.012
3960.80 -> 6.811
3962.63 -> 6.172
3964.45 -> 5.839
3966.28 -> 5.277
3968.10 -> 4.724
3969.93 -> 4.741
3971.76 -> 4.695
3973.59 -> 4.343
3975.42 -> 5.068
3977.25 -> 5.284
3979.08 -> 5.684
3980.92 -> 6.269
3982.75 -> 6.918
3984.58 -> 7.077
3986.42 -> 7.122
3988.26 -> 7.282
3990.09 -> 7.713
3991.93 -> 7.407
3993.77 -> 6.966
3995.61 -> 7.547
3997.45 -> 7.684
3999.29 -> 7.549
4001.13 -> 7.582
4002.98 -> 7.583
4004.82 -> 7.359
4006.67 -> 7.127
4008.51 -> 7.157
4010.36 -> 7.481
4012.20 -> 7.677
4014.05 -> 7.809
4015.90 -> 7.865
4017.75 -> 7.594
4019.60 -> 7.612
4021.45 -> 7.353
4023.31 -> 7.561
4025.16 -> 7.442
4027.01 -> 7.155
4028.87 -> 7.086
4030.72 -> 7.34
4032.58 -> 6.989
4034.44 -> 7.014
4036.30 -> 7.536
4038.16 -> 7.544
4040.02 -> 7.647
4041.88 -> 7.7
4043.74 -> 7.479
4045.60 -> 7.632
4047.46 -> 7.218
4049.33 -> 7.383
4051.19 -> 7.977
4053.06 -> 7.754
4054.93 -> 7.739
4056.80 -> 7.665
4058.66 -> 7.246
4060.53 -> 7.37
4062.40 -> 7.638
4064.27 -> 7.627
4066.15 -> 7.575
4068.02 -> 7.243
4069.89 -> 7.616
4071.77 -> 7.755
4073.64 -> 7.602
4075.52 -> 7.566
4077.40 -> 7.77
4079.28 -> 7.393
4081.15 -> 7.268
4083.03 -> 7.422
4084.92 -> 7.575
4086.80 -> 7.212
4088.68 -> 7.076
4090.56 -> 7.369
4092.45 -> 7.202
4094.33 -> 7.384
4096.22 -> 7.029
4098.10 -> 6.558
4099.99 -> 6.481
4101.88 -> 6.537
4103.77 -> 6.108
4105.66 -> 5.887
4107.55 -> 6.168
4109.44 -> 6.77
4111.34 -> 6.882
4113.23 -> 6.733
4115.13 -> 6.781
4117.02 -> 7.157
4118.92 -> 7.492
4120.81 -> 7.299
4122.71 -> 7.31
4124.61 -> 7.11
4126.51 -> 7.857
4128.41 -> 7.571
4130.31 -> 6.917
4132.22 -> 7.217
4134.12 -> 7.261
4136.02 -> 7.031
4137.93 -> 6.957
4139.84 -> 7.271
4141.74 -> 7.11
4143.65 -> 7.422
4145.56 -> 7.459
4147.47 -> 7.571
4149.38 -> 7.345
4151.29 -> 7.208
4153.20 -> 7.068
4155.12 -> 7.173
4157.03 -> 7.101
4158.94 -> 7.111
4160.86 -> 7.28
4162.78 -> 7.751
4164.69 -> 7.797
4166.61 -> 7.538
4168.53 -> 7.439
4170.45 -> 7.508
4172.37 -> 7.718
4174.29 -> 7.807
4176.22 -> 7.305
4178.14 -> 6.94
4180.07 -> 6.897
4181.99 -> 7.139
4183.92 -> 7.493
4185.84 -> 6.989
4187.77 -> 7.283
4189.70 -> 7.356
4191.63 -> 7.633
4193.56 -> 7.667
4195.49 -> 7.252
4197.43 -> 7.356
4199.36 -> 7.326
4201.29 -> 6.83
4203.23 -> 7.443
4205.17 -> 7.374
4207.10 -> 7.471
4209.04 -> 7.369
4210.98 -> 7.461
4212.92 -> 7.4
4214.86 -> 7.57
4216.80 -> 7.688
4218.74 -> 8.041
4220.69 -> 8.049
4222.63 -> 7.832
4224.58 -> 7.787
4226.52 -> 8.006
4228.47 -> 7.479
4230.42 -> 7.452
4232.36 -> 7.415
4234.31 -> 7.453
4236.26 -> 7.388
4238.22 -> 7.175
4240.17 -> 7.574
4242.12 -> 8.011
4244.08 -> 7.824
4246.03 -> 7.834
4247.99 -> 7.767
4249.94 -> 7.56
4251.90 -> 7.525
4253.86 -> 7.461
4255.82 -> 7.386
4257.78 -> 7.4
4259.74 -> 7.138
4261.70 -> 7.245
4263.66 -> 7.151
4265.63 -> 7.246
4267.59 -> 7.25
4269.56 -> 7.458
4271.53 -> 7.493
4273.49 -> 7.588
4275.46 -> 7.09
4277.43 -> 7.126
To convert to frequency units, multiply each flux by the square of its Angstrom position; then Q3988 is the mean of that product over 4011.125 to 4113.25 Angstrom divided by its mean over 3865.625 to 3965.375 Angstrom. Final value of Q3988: 1.2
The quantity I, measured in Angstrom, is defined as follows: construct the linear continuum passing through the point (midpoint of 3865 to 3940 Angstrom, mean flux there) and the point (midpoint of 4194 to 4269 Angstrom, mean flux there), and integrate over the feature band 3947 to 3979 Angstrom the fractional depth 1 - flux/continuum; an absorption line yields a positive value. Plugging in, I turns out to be 2.9 Angstrom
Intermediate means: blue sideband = 6.4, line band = 6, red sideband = 7.5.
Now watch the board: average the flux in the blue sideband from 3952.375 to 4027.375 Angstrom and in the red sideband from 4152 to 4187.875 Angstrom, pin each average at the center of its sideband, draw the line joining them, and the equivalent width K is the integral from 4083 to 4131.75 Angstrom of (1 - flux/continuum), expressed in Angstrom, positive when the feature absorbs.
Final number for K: 1.1 Angstrom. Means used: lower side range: 6.79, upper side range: 7.33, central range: 6.99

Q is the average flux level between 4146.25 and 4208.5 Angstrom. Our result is 7.35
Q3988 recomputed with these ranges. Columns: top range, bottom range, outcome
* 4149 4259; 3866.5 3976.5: 1.37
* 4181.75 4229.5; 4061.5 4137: 1.10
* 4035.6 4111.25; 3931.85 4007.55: 1.20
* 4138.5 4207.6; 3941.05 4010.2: 1.23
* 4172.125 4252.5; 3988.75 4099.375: 1.09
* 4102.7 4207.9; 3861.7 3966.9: 1.26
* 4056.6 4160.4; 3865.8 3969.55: 1.24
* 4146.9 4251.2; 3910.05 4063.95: 1.21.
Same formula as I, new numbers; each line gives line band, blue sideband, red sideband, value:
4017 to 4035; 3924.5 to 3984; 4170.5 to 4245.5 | -2.48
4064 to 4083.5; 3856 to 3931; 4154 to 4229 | -1.12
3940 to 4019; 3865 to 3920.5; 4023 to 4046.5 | 4.22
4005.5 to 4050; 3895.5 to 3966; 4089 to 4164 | -4.24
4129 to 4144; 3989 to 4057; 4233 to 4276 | 0.65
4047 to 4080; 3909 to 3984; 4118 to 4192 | -3.58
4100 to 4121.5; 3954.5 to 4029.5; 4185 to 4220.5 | 1.38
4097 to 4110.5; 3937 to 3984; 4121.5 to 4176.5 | 1.28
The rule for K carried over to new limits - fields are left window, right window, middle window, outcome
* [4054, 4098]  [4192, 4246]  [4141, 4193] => 1.07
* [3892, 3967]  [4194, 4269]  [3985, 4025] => -4.57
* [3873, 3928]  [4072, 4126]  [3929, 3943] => 1.79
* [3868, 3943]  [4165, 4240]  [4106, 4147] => 0.30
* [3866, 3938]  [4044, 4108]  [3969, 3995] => 2.33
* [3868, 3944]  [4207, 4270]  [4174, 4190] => 0.26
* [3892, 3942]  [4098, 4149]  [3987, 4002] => -1.93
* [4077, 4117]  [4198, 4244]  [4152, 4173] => -0.41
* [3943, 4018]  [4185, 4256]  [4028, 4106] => -3.65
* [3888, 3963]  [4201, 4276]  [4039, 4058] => -2.14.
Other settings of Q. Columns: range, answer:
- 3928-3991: 6.14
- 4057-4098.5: 7.4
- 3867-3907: 6.34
